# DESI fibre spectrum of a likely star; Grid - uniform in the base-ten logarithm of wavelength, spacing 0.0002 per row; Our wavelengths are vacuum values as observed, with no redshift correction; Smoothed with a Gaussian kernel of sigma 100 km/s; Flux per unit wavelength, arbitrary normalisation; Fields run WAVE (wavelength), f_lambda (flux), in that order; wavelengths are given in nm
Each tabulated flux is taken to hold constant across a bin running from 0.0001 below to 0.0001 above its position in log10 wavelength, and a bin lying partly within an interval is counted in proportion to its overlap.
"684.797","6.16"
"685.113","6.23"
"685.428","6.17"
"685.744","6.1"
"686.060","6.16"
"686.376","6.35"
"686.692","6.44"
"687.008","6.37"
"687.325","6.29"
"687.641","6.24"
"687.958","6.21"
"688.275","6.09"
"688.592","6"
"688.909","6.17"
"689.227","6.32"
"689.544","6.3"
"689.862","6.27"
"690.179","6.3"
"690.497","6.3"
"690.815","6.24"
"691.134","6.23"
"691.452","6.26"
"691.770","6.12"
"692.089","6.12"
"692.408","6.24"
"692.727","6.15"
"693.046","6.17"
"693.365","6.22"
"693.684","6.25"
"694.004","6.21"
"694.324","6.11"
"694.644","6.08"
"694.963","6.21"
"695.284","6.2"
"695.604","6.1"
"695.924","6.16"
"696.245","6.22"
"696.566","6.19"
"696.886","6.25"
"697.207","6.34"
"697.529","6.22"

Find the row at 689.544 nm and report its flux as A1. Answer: 6.3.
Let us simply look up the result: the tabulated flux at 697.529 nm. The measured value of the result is 6.22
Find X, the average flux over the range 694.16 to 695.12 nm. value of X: 6.14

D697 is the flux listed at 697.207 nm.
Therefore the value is 6.34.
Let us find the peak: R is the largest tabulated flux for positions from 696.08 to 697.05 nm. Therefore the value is 6.25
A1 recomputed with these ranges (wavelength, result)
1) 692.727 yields 6.15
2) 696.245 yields 6.22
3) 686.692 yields 6.44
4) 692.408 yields 6.24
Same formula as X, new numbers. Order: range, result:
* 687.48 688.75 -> 6.14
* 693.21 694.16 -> 6.23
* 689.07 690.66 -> 6.3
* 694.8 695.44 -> 6.21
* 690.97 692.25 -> 6.18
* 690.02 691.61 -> 6.27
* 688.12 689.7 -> 6.18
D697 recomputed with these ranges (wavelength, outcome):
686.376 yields 6.35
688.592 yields 6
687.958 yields 6.21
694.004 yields 6.21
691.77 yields 6.12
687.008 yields 6.37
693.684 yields 6.25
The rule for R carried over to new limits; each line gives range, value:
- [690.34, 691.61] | 6.3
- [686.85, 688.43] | 6.37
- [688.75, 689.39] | 6.32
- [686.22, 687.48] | 6.44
